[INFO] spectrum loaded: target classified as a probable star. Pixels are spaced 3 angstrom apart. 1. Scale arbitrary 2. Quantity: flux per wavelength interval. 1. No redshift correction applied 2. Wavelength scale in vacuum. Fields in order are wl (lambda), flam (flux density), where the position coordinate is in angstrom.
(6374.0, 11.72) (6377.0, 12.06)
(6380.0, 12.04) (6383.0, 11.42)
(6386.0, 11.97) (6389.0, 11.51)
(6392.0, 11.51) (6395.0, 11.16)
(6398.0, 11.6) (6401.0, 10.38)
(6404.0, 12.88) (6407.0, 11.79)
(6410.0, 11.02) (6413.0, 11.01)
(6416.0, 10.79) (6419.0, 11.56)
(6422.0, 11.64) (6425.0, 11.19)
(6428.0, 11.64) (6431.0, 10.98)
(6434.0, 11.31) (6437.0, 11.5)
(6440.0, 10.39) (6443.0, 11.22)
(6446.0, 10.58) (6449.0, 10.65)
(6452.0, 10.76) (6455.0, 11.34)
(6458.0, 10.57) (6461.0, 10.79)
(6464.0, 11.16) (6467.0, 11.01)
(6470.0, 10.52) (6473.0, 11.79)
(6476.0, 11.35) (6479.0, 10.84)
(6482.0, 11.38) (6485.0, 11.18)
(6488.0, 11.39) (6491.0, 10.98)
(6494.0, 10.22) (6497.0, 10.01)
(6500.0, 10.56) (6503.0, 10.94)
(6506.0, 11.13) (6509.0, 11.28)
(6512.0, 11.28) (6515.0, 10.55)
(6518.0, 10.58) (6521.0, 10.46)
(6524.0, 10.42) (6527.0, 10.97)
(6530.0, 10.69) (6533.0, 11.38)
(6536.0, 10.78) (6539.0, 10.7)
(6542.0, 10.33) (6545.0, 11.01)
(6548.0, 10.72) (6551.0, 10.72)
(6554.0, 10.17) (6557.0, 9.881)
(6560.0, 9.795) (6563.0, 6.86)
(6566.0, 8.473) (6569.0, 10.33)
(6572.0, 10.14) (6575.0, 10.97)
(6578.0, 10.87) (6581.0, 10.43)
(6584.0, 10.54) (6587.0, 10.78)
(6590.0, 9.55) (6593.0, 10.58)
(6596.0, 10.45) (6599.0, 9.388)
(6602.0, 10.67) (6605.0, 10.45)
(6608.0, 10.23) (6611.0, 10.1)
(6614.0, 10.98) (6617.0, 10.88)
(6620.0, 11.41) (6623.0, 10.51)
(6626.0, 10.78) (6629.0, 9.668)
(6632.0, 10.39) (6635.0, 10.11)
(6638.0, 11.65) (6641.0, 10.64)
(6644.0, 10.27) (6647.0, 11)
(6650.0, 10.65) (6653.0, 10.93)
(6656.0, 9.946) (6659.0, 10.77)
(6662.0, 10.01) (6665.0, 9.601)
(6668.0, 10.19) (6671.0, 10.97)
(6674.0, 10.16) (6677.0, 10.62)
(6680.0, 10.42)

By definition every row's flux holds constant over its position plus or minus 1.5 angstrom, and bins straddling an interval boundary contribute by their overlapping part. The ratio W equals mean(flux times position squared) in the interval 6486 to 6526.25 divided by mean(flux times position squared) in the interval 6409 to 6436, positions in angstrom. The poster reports 1.0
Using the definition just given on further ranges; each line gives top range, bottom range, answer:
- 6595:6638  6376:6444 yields 0.98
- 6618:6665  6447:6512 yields 1.01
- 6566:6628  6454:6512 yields 0.99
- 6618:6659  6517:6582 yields 1.06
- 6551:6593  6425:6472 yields 0.94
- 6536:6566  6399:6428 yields 0.91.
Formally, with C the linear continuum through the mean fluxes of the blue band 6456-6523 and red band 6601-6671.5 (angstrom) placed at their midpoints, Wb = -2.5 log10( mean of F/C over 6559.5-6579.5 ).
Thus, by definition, 0.11 mag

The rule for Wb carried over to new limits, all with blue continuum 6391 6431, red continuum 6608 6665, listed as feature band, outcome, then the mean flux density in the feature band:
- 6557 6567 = 0.25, 8.6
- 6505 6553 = 0.01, 10.8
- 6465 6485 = 0.00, 11.2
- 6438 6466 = 0.04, 10.8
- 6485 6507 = 0.03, 10.8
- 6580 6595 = 0.04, 10.4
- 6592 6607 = 0.04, 10.3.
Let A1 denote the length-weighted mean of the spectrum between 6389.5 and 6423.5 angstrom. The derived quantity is 11.4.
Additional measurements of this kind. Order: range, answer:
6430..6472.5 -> 10.9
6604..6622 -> 10.7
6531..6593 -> 10.2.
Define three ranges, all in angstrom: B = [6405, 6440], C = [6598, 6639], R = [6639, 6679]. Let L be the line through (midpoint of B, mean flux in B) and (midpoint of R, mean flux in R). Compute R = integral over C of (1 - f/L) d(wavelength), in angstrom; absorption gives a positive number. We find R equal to 0.3 angstrom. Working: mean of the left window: 11.3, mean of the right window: 10.5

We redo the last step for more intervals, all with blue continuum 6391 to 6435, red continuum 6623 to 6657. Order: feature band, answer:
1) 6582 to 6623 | 0.9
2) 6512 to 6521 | 0.3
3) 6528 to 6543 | 0.2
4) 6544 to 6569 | 2.6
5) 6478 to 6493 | 0.0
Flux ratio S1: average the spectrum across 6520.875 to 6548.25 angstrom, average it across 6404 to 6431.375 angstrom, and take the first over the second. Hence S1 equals 0.9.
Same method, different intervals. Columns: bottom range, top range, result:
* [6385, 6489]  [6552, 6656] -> 0.92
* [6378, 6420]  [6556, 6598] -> 0.87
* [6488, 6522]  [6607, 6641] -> 0.99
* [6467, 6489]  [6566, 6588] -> 0.93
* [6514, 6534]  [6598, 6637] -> 0.98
